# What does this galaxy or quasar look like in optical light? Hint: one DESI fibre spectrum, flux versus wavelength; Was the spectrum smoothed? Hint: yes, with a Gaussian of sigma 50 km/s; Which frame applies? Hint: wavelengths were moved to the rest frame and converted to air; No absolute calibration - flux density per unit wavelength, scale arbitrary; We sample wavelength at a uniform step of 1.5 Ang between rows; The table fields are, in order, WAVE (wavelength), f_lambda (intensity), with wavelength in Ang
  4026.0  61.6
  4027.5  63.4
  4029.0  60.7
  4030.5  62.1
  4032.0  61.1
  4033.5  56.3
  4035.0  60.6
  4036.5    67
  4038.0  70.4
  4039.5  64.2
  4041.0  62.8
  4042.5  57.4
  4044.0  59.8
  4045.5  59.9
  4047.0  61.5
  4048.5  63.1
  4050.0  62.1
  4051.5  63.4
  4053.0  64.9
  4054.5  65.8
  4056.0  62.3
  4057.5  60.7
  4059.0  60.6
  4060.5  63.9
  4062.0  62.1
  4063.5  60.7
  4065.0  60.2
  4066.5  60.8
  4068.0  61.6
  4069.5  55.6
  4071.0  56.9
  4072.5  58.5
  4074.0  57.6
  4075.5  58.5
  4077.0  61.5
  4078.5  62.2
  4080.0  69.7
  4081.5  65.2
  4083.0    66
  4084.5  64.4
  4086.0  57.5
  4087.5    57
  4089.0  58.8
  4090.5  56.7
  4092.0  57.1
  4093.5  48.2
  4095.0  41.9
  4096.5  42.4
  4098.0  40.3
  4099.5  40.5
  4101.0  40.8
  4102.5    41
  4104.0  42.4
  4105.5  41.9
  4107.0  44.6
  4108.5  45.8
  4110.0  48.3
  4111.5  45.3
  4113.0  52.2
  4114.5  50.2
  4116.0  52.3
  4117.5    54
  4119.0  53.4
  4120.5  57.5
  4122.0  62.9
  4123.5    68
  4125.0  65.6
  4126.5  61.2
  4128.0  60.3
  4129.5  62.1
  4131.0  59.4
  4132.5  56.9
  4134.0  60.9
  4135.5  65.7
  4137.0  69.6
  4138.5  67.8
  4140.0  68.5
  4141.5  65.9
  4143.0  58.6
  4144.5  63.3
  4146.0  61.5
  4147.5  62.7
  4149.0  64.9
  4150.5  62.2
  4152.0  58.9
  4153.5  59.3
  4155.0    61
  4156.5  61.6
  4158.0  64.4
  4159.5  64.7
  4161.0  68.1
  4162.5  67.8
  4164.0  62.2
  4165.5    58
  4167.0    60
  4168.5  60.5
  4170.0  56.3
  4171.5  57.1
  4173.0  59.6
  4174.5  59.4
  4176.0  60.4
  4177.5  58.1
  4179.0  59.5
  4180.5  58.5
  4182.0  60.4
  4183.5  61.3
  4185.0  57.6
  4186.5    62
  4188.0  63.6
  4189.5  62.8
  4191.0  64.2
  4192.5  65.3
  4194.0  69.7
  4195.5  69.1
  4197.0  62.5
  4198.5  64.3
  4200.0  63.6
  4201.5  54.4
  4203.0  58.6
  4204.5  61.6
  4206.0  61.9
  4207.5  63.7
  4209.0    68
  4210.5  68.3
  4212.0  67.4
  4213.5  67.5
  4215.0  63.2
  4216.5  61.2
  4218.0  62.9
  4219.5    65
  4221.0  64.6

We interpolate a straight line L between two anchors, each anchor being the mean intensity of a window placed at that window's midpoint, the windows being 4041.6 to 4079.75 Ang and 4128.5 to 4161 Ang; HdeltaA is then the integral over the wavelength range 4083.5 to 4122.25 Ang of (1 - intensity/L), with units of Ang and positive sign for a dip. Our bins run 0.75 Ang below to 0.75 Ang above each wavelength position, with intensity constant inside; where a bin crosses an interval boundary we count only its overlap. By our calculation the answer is 7.6 Ang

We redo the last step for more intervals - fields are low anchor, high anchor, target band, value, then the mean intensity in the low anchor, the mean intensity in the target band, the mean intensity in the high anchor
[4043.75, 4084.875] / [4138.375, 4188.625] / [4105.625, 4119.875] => 2.9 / 61.8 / 49.3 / 61.6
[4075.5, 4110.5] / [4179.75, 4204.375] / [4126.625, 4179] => -3.4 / 52.1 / 61.9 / 62.3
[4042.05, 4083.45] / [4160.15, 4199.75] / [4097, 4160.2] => 5.0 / 61.5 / 56.8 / 61.9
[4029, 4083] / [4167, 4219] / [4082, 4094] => 0.6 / 61.8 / 58.6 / 62.2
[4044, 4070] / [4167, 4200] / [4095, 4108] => 4.2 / 61.7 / 41.8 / 61.5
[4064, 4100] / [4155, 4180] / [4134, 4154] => -1.3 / 56.8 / 63.7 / 61.1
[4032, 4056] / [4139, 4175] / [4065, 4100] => 3.2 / 62.6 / 56.7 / 62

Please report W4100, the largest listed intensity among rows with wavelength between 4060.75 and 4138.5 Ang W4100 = 69.7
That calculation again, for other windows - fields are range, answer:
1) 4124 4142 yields 69.6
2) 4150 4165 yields 68.1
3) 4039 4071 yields 65.8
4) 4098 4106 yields 42.4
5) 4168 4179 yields 60.5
